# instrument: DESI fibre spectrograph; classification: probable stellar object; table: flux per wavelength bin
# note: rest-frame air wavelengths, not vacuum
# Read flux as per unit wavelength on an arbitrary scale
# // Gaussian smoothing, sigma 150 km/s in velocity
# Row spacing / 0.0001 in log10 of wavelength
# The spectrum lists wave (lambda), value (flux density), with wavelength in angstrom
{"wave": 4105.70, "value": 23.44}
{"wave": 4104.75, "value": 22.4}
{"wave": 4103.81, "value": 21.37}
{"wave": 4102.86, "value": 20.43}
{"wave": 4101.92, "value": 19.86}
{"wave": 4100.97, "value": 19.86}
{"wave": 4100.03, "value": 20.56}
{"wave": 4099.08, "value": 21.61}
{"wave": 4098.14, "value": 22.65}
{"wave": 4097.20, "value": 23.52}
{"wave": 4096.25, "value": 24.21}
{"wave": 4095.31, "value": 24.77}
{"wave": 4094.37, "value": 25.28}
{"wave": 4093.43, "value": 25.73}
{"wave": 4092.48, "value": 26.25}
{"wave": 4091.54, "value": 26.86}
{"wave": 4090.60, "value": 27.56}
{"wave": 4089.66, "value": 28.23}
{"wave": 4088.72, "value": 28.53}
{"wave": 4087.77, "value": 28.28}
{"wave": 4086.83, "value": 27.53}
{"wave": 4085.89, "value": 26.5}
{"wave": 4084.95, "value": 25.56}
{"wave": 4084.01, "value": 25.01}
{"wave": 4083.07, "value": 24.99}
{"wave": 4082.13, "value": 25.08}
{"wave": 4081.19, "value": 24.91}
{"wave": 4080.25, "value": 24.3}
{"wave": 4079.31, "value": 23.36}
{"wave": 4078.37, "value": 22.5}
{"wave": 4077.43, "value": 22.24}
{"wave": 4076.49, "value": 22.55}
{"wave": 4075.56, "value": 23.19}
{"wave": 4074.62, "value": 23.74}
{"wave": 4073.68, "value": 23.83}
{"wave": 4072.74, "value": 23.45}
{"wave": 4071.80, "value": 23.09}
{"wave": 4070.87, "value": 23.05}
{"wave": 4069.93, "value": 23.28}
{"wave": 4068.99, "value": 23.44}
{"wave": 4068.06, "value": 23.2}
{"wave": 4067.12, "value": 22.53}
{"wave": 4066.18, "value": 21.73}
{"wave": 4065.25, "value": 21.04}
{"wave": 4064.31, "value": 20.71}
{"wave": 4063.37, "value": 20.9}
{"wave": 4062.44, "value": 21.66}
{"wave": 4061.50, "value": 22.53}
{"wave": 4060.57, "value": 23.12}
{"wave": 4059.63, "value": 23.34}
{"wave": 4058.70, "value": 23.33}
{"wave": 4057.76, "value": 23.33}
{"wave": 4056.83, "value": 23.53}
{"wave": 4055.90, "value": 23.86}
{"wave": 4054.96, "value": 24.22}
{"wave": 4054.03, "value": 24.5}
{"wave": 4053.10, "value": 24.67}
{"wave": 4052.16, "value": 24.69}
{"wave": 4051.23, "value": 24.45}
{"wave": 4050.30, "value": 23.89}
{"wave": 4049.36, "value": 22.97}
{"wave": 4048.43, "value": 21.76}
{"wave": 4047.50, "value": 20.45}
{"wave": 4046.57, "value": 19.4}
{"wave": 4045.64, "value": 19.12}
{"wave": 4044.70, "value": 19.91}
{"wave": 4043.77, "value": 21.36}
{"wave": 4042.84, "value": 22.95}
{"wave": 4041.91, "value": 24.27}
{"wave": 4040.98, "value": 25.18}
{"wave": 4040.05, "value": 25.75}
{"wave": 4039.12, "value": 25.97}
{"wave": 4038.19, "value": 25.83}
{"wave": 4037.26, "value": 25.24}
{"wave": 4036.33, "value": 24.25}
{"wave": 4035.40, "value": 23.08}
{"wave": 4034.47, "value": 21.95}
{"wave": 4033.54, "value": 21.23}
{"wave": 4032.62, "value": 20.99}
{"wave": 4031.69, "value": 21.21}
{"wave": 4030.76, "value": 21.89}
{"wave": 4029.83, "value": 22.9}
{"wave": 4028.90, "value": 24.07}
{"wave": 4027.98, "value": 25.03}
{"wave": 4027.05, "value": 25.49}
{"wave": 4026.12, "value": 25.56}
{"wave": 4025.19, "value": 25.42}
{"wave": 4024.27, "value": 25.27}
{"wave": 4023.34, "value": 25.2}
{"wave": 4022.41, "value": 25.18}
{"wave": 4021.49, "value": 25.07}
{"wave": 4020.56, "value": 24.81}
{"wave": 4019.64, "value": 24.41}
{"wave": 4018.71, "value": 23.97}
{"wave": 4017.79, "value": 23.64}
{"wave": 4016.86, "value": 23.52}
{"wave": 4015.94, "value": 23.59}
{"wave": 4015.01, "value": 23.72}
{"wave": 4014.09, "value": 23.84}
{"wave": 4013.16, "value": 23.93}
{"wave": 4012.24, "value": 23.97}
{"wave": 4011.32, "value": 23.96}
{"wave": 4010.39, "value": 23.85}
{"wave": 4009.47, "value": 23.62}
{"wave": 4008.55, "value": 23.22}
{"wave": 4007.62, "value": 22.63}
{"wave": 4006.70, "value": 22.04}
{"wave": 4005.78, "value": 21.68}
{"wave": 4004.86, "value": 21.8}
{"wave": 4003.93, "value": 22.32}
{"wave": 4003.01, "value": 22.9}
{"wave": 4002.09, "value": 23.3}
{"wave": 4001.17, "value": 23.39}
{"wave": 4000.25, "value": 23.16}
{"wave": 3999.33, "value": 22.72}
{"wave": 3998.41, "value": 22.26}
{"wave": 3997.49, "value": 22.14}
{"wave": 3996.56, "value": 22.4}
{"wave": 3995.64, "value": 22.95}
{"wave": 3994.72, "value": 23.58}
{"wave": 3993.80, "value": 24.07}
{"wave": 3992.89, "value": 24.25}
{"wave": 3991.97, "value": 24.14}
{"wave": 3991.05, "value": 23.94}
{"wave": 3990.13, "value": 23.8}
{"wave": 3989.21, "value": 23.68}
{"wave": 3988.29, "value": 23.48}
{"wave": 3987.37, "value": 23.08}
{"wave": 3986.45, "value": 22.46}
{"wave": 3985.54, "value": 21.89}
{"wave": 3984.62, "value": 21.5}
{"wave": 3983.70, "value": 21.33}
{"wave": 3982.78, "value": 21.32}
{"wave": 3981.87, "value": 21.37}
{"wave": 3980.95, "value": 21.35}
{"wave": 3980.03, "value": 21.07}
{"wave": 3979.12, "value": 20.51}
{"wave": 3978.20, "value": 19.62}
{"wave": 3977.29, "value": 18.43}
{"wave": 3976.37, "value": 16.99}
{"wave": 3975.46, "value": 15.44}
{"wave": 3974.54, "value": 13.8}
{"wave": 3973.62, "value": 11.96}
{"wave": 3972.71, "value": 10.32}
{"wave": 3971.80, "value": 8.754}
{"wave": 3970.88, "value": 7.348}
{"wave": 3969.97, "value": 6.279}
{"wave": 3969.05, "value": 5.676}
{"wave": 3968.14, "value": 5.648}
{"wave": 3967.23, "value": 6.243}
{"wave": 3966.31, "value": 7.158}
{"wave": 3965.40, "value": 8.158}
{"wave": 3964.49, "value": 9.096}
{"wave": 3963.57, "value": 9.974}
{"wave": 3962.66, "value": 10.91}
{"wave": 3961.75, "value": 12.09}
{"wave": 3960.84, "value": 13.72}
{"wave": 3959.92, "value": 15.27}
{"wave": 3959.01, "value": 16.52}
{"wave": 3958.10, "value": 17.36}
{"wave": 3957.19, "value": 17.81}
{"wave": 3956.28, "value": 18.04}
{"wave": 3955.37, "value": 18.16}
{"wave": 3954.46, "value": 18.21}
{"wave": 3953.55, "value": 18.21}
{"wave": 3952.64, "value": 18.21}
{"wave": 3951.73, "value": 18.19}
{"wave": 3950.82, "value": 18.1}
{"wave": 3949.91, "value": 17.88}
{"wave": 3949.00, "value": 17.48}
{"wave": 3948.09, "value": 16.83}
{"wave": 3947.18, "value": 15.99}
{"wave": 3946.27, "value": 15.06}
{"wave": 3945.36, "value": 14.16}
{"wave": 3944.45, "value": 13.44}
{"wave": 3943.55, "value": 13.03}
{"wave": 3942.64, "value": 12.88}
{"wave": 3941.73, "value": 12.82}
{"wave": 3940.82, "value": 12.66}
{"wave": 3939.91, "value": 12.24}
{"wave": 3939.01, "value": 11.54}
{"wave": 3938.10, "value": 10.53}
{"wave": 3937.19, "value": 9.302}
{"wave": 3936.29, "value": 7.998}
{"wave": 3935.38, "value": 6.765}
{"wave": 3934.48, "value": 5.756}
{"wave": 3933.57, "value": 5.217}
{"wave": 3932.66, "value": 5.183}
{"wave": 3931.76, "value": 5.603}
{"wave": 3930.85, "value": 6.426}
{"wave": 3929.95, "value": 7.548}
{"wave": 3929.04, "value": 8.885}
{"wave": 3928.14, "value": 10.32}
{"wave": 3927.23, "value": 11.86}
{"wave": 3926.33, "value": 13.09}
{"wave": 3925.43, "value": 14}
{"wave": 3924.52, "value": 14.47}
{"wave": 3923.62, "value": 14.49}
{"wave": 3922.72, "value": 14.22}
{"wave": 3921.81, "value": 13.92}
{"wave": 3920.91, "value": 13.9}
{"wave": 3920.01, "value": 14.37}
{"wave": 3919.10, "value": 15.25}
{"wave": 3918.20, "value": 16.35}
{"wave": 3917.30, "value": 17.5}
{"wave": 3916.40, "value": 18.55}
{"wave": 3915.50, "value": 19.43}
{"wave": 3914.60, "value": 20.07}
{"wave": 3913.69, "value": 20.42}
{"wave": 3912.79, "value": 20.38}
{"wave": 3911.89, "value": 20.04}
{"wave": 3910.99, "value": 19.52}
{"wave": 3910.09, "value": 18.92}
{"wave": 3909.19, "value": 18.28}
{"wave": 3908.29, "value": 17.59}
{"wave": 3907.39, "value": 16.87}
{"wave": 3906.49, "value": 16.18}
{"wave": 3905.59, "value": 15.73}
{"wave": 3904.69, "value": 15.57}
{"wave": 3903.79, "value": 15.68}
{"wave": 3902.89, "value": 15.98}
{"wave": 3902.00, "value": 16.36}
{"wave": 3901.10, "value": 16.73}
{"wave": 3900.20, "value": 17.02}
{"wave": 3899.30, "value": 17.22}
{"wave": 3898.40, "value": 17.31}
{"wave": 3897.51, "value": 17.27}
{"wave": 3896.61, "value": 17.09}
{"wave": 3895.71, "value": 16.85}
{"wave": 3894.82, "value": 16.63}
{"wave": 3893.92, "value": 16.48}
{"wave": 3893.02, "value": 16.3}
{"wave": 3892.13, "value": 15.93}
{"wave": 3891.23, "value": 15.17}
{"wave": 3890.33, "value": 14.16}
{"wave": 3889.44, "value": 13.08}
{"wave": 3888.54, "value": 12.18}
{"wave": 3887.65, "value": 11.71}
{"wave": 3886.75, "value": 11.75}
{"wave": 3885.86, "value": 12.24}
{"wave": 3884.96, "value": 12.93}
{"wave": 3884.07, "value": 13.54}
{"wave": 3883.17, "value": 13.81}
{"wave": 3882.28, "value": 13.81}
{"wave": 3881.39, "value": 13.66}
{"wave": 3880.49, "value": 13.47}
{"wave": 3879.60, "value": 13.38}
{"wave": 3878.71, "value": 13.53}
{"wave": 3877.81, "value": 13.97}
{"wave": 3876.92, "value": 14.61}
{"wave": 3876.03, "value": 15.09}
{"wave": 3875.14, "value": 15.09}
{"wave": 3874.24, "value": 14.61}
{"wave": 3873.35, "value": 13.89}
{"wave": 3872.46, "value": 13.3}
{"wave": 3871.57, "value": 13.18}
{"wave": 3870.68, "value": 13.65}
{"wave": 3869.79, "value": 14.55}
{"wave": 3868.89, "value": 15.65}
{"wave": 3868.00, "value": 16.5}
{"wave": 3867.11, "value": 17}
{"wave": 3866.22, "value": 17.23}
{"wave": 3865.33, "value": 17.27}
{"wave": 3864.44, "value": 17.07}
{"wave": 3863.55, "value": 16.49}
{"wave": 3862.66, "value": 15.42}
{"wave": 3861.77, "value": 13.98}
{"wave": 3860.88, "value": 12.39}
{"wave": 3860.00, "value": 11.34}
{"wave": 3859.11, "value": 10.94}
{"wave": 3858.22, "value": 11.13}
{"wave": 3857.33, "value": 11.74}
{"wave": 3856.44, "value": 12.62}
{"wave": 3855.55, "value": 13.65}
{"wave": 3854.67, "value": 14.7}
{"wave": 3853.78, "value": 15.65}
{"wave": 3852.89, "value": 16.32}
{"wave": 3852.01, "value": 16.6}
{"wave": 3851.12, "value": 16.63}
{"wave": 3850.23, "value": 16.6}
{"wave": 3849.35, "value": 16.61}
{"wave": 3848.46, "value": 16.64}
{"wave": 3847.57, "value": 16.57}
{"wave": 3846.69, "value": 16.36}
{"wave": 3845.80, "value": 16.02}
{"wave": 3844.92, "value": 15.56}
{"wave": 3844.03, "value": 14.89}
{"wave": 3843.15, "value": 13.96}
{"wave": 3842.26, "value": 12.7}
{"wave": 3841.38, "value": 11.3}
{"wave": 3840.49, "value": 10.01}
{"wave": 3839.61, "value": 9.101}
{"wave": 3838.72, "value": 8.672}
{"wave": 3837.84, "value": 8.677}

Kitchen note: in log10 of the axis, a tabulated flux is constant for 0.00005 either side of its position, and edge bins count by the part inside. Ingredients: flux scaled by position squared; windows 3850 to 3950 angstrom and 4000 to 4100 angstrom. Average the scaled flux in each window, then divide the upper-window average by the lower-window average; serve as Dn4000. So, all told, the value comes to 1.79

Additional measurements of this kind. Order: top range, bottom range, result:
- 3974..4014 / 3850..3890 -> 1.66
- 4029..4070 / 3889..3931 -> 1.55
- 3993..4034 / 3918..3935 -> 2.23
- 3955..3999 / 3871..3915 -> 1.14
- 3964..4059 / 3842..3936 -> 1.56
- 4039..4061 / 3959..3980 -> 2.03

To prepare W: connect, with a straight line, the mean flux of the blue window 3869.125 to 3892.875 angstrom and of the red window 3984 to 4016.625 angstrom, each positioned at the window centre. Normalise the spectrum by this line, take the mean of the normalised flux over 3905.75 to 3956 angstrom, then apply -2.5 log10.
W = 0.22 mag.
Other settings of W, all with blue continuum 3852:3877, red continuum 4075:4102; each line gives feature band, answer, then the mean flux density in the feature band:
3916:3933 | 0.348 mag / 12.4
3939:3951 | 0.236 mag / 14.6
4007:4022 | -0.125 mag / 23.9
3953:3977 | 0.467 mag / 12.3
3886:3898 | 0.060 mag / 14.9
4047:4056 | -0.027 mag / 23.5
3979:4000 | -0.126 mag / 22.6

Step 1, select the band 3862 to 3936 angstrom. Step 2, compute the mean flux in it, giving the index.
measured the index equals 14.6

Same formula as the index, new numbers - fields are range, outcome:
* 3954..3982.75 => 13.8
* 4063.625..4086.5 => 23.5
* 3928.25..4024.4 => 17.5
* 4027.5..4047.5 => 22.9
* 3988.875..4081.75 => 23.3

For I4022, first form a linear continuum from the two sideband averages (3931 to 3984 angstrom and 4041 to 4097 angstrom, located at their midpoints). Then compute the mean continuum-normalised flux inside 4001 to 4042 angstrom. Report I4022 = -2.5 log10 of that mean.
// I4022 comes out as -0.23 mag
